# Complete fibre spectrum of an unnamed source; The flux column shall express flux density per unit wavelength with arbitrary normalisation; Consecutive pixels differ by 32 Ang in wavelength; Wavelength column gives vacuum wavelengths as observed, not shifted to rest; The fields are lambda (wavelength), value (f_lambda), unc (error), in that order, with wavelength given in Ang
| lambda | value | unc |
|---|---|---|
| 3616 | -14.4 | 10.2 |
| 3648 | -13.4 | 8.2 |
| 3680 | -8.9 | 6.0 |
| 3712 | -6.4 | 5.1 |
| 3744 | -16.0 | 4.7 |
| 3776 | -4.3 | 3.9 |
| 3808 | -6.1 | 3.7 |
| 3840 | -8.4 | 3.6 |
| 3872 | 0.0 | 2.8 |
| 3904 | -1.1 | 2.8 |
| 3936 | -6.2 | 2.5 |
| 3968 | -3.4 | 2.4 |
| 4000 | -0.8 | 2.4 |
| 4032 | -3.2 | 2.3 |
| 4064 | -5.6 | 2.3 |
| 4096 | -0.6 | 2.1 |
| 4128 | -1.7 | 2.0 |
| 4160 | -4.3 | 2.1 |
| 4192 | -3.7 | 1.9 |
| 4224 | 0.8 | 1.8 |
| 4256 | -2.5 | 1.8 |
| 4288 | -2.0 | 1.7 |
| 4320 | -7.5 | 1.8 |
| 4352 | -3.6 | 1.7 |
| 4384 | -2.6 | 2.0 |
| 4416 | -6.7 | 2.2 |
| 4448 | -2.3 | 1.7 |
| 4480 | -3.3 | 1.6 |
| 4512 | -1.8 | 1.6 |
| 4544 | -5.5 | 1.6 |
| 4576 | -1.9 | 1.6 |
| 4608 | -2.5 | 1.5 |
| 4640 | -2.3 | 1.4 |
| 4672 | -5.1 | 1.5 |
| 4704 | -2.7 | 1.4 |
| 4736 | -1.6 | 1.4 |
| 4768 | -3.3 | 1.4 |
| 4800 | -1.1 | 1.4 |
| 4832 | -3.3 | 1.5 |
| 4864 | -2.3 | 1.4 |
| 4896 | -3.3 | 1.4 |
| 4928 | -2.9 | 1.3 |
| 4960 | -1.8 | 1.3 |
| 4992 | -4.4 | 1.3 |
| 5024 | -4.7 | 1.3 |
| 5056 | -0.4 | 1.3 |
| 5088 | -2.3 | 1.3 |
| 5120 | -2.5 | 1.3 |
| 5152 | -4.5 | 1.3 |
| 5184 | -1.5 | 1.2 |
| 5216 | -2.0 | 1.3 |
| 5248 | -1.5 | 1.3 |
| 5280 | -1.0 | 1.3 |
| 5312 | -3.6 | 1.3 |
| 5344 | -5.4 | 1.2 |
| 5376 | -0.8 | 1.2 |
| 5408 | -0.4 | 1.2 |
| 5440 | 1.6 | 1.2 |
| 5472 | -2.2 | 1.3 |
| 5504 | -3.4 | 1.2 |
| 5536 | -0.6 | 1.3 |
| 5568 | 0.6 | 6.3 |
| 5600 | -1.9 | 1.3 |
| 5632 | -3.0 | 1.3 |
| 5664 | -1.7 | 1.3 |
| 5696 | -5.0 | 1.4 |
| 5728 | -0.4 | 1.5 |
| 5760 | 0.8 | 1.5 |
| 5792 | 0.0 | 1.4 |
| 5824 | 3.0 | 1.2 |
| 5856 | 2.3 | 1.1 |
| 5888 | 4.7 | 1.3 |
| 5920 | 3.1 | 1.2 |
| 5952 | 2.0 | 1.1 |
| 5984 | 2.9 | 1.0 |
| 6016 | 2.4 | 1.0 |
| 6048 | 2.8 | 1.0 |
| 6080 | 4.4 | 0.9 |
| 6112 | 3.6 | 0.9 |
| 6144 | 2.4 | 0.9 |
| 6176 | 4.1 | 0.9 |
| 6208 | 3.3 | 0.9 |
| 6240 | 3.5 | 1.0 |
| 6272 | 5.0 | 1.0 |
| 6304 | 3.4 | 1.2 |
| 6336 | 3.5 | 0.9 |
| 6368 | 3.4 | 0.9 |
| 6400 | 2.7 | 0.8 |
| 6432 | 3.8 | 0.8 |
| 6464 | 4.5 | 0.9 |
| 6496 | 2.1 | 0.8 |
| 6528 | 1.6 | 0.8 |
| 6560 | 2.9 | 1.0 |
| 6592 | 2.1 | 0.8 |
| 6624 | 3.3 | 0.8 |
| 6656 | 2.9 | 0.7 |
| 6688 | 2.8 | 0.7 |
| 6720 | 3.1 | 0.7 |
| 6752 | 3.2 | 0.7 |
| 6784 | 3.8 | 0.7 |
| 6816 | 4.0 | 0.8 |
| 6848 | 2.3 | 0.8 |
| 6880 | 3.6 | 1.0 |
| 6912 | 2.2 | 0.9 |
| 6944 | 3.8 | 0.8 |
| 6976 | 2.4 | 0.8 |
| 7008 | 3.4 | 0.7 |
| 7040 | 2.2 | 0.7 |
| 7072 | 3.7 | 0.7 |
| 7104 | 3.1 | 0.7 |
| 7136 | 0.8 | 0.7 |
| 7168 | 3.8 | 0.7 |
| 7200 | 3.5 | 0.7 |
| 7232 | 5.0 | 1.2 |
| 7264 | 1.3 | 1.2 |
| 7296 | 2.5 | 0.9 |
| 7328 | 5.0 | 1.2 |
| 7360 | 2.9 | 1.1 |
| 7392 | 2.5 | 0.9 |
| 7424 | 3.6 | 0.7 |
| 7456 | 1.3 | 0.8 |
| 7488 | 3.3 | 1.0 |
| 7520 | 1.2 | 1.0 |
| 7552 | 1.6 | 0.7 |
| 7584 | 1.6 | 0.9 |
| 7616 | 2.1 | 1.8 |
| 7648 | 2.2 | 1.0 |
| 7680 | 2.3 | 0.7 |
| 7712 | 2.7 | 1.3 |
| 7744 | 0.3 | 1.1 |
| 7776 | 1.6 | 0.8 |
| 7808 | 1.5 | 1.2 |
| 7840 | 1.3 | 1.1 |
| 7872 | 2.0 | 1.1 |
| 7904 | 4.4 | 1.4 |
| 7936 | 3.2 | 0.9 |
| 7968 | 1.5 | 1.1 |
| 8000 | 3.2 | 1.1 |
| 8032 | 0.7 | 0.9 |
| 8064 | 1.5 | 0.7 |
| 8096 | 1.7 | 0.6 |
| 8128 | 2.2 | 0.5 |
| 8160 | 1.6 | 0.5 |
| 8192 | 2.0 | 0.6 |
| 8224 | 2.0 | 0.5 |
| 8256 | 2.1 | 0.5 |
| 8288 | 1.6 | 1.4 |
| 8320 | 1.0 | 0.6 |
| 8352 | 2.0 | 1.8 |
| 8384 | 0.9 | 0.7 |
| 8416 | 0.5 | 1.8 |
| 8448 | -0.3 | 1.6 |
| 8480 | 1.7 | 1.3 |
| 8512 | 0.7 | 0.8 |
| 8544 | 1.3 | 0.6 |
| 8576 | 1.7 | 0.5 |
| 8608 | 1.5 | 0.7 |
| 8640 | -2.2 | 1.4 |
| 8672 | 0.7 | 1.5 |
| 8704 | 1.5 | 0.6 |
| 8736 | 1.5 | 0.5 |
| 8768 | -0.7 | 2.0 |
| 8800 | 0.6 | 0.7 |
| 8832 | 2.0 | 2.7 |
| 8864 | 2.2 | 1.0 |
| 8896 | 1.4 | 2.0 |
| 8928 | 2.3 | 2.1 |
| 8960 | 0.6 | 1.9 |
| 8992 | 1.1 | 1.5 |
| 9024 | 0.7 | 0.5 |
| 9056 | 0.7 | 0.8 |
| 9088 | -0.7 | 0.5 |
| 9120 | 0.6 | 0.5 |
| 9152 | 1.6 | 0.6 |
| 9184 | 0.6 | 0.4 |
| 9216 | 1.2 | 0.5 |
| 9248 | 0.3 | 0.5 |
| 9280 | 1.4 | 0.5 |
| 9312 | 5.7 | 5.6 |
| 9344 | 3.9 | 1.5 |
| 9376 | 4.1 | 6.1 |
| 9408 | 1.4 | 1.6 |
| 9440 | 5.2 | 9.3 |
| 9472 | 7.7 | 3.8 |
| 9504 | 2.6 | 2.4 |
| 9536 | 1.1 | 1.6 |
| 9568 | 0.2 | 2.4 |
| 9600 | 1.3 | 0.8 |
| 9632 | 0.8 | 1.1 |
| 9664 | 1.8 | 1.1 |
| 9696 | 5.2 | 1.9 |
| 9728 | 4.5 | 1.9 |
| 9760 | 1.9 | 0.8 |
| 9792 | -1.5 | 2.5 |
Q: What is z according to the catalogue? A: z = 0.51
